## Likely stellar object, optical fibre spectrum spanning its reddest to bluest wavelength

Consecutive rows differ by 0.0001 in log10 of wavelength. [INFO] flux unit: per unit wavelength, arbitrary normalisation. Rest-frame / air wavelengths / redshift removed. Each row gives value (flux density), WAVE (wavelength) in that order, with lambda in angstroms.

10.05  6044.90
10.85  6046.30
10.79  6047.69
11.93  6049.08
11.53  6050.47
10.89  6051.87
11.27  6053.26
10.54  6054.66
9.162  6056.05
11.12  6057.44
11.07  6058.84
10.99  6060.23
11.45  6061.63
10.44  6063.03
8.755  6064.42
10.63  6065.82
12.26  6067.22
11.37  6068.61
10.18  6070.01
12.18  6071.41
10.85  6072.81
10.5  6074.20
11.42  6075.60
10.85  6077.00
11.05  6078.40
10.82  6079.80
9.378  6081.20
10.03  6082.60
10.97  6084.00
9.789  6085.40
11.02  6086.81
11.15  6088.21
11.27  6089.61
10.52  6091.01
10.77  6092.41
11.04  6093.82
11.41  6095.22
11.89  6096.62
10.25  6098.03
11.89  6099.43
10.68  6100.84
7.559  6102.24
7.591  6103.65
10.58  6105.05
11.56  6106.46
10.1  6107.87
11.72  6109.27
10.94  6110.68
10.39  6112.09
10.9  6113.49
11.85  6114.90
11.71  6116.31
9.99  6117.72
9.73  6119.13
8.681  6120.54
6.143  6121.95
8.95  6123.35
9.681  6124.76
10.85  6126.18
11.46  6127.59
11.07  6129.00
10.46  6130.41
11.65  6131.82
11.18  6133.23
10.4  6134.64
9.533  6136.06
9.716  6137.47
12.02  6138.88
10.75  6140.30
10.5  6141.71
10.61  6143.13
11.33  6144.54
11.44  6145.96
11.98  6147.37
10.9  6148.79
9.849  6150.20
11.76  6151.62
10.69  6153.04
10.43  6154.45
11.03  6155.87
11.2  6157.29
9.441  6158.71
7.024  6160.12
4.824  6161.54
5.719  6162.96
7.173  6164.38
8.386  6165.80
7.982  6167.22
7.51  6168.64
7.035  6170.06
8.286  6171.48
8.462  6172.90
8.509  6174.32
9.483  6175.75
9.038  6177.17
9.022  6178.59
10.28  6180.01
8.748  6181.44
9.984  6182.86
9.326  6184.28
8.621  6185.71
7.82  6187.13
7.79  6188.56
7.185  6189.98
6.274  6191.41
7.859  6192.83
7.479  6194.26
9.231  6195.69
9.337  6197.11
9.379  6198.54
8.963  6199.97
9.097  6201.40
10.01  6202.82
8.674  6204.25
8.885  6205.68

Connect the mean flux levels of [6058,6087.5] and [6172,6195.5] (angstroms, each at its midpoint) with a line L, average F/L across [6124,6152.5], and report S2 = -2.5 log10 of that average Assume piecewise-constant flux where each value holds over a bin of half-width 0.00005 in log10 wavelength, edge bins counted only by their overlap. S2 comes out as -0.15 mag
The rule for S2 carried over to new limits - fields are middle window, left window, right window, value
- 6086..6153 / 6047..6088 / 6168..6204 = -0.08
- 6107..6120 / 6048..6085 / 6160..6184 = -0.12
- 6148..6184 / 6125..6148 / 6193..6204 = 0.12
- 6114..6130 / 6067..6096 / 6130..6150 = 0.09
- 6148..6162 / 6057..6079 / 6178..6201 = -0.06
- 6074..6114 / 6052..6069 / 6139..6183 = -0.03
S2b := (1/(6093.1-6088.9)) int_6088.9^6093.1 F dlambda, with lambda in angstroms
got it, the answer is 10.9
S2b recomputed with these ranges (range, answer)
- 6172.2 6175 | 8.49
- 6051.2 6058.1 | 10.6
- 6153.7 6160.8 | 9.85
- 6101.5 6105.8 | 8.63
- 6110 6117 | 11.2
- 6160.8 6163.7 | 5.3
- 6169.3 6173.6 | 7.93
